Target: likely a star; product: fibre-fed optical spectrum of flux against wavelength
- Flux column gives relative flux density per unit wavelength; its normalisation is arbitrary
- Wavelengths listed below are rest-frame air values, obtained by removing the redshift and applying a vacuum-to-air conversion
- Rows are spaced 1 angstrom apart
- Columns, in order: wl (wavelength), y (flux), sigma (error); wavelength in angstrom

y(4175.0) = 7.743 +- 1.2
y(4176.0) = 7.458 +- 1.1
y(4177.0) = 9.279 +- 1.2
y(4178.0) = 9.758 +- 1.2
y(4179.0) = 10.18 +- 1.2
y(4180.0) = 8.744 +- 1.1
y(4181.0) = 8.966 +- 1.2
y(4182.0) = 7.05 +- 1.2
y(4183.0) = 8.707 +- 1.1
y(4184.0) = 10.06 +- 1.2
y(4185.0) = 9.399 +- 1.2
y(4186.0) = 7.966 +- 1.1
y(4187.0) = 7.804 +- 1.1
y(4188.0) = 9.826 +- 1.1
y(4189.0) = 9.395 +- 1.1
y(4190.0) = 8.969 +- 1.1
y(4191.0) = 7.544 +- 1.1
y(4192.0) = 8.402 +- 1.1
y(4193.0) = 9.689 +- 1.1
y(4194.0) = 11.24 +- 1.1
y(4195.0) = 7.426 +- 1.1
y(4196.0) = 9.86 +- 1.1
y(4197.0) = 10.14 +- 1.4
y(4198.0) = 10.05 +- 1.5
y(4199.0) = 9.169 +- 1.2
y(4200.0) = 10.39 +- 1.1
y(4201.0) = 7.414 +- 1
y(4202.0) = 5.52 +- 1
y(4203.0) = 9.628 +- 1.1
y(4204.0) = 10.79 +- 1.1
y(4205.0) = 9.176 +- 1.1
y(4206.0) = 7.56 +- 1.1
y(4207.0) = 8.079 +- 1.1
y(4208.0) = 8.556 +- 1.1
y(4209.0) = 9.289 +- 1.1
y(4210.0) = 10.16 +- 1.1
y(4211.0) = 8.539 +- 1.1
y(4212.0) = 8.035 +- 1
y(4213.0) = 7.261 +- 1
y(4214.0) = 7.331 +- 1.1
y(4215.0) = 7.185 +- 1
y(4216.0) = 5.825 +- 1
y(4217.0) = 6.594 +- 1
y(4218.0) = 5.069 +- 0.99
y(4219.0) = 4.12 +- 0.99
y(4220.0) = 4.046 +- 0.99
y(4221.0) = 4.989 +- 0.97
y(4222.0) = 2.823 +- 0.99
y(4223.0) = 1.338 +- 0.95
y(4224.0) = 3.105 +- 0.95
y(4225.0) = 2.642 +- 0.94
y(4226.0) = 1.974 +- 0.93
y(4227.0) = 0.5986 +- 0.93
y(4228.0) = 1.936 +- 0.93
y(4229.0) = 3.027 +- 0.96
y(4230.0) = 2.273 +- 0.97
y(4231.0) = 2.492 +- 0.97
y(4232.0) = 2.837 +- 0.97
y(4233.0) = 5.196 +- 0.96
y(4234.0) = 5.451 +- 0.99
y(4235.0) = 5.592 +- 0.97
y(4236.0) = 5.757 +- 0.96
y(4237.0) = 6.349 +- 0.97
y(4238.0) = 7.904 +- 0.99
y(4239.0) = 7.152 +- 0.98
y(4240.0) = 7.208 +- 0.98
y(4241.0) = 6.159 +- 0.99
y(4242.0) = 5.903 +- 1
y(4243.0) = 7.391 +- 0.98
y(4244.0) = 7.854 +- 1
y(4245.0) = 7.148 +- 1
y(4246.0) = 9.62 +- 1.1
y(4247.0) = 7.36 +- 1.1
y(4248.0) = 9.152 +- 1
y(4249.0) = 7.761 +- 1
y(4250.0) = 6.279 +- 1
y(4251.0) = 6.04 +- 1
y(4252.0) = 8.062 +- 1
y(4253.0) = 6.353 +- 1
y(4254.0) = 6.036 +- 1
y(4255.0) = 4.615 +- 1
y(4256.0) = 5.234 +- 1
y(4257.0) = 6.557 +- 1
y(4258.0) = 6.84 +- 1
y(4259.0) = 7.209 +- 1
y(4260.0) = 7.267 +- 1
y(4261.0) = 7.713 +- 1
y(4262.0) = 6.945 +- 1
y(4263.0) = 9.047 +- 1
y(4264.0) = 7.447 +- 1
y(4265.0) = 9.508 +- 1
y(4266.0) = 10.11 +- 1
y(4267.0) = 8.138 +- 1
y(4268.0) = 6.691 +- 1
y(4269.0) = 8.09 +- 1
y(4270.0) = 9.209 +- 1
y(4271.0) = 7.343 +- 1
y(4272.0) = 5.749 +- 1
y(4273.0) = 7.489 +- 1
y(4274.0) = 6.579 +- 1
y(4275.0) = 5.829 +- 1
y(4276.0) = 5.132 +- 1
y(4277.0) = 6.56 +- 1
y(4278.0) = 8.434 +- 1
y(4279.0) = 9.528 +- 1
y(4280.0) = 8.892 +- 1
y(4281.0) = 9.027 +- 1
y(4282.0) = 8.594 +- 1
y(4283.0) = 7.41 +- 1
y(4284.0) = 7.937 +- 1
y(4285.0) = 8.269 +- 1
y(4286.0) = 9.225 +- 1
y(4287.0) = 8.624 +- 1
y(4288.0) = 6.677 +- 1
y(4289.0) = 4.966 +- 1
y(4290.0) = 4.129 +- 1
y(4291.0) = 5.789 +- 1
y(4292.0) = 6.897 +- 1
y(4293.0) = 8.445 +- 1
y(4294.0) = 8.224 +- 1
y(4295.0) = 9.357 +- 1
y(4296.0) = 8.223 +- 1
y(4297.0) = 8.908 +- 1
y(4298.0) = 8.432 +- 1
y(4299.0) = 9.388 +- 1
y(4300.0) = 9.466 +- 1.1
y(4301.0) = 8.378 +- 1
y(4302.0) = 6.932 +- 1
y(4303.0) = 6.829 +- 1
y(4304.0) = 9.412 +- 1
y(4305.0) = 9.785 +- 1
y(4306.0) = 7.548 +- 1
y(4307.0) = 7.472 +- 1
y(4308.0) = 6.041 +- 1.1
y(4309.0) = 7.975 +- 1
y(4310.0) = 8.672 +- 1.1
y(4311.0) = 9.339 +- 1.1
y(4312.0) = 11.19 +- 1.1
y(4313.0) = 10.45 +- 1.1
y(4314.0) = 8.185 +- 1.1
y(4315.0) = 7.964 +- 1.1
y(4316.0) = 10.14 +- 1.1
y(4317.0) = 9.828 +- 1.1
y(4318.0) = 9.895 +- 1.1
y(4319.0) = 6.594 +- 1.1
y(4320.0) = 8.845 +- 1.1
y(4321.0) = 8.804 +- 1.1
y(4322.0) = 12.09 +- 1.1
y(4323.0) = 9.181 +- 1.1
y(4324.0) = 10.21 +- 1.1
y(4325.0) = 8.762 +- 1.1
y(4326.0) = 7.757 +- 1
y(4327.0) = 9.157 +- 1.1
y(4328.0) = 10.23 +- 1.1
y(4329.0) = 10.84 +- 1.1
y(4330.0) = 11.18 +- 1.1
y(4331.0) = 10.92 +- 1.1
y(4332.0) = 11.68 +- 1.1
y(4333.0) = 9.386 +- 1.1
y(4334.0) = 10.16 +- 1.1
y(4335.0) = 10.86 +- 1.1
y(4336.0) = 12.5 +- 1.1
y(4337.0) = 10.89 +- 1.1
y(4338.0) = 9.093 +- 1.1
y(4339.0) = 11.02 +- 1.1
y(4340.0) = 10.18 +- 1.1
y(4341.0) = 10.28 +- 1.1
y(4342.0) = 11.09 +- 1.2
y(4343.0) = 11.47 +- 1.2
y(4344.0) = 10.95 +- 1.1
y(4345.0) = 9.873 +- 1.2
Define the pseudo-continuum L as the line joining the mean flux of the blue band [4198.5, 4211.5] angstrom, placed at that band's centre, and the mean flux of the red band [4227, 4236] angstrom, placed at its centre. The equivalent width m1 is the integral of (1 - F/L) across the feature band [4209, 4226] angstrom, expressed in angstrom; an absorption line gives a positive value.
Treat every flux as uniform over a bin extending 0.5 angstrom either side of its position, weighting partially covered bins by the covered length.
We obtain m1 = 2.7 angstrom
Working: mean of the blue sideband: 8.79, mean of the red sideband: 3.55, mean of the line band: 5.57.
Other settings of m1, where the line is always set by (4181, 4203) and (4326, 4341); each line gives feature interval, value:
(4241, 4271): 6.85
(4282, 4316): 6.66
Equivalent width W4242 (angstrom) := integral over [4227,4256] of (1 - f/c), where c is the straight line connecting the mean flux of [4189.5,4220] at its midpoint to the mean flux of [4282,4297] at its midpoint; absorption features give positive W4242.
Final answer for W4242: 7.3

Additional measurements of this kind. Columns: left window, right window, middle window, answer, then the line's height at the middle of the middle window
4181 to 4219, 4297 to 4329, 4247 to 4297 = 7.5 angstrom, 8.74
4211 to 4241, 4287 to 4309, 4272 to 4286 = -1.4 angstrom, 6.94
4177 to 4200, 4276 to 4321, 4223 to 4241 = 9.4 angstrom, 8.77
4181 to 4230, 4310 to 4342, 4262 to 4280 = 2.0 angstrom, 8.67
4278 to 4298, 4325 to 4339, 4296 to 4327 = 1.2 angstrom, 9.18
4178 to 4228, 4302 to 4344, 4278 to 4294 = 2.3 angstrom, 8.94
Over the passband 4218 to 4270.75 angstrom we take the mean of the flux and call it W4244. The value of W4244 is 5.97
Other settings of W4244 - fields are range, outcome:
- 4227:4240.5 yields 4.7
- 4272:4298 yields 7.55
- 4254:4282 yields 7.45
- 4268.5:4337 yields 8.58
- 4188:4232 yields 6.73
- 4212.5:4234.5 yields 4.01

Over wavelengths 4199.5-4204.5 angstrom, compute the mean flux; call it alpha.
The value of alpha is 8.75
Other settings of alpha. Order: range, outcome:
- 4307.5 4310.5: 7.56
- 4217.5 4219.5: 4.59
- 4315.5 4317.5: 9.98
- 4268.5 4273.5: 7.58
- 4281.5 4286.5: 8.29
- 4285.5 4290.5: 6.72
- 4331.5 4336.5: 10.9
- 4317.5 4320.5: 8.44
